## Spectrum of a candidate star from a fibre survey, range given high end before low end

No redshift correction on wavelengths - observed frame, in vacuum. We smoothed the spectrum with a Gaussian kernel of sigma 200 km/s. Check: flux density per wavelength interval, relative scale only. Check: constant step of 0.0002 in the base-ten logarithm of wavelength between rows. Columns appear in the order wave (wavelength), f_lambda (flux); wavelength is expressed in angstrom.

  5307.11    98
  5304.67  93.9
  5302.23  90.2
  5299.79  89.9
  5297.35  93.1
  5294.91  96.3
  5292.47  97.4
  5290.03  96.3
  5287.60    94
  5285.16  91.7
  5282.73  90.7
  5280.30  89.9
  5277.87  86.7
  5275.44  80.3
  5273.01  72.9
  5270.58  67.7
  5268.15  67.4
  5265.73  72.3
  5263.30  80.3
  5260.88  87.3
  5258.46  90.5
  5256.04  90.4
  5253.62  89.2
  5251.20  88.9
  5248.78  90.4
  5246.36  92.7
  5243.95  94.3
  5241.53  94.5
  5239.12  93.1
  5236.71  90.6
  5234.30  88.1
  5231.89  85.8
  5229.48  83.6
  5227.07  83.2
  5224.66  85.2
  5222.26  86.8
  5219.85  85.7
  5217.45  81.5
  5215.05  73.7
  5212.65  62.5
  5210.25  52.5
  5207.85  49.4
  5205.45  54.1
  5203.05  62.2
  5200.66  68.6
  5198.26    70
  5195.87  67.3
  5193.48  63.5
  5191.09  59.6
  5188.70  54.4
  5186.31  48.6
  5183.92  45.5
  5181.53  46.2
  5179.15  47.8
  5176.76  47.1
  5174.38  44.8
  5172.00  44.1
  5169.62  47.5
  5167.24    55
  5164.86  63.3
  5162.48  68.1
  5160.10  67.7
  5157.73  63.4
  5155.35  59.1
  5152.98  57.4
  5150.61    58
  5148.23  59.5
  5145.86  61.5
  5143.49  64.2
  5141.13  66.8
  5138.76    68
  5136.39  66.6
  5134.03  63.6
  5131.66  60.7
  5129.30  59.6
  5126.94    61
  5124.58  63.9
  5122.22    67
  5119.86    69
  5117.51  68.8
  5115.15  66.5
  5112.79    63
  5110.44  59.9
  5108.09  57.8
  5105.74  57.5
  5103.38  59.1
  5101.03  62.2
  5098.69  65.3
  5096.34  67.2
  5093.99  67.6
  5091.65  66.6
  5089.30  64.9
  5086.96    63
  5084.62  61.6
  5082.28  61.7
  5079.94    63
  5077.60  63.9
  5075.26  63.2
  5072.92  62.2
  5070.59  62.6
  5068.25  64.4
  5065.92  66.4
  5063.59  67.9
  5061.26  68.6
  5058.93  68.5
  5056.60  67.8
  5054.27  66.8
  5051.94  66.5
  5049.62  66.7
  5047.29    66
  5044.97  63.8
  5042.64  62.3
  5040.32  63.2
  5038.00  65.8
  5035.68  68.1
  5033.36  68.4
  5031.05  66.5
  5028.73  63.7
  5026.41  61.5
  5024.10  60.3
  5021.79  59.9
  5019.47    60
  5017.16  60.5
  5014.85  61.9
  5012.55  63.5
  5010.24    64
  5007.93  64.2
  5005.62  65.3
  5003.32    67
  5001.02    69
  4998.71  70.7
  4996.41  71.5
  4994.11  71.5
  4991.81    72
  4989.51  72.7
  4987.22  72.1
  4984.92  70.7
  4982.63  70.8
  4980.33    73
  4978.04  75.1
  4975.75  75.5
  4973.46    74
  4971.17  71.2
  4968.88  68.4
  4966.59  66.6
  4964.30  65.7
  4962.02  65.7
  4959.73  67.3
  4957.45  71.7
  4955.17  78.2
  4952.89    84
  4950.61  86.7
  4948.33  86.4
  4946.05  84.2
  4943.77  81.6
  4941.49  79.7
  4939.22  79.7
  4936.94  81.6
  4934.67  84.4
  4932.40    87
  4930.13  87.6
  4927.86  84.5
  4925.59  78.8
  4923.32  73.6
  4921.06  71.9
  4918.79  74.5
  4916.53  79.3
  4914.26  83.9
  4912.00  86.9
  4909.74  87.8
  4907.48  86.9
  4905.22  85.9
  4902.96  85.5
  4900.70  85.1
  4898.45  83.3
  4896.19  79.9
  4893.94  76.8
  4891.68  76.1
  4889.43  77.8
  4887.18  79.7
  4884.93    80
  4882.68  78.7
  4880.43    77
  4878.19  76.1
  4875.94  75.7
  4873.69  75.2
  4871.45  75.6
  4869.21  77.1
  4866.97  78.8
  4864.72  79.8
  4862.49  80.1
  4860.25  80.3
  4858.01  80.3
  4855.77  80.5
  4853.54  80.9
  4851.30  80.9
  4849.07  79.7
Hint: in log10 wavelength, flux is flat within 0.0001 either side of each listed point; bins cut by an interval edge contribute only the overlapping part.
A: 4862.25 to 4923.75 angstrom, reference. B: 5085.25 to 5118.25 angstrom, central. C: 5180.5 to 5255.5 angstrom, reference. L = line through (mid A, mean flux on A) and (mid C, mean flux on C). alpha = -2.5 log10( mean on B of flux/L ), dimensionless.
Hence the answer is 0.199 mag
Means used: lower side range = 79.7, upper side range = 74.2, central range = 63.4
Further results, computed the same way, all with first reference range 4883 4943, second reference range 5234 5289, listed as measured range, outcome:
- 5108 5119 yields 0.299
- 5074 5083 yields 0.310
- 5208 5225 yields 0.168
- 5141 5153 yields 0.354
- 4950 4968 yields 0.130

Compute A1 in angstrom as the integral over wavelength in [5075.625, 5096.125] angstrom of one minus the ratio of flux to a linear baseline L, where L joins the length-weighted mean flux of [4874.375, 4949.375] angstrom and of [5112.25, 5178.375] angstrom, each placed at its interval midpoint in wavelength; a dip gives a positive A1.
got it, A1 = 0.6 angstrom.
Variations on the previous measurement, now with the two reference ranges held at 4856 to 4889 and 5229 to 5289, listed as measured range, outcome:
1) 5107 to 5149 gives 9.91 angstrom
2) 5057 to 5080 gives 4.75 angstrom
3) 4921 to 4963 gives -0.17 angstrom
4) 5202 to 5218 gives 4.45 angstrom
